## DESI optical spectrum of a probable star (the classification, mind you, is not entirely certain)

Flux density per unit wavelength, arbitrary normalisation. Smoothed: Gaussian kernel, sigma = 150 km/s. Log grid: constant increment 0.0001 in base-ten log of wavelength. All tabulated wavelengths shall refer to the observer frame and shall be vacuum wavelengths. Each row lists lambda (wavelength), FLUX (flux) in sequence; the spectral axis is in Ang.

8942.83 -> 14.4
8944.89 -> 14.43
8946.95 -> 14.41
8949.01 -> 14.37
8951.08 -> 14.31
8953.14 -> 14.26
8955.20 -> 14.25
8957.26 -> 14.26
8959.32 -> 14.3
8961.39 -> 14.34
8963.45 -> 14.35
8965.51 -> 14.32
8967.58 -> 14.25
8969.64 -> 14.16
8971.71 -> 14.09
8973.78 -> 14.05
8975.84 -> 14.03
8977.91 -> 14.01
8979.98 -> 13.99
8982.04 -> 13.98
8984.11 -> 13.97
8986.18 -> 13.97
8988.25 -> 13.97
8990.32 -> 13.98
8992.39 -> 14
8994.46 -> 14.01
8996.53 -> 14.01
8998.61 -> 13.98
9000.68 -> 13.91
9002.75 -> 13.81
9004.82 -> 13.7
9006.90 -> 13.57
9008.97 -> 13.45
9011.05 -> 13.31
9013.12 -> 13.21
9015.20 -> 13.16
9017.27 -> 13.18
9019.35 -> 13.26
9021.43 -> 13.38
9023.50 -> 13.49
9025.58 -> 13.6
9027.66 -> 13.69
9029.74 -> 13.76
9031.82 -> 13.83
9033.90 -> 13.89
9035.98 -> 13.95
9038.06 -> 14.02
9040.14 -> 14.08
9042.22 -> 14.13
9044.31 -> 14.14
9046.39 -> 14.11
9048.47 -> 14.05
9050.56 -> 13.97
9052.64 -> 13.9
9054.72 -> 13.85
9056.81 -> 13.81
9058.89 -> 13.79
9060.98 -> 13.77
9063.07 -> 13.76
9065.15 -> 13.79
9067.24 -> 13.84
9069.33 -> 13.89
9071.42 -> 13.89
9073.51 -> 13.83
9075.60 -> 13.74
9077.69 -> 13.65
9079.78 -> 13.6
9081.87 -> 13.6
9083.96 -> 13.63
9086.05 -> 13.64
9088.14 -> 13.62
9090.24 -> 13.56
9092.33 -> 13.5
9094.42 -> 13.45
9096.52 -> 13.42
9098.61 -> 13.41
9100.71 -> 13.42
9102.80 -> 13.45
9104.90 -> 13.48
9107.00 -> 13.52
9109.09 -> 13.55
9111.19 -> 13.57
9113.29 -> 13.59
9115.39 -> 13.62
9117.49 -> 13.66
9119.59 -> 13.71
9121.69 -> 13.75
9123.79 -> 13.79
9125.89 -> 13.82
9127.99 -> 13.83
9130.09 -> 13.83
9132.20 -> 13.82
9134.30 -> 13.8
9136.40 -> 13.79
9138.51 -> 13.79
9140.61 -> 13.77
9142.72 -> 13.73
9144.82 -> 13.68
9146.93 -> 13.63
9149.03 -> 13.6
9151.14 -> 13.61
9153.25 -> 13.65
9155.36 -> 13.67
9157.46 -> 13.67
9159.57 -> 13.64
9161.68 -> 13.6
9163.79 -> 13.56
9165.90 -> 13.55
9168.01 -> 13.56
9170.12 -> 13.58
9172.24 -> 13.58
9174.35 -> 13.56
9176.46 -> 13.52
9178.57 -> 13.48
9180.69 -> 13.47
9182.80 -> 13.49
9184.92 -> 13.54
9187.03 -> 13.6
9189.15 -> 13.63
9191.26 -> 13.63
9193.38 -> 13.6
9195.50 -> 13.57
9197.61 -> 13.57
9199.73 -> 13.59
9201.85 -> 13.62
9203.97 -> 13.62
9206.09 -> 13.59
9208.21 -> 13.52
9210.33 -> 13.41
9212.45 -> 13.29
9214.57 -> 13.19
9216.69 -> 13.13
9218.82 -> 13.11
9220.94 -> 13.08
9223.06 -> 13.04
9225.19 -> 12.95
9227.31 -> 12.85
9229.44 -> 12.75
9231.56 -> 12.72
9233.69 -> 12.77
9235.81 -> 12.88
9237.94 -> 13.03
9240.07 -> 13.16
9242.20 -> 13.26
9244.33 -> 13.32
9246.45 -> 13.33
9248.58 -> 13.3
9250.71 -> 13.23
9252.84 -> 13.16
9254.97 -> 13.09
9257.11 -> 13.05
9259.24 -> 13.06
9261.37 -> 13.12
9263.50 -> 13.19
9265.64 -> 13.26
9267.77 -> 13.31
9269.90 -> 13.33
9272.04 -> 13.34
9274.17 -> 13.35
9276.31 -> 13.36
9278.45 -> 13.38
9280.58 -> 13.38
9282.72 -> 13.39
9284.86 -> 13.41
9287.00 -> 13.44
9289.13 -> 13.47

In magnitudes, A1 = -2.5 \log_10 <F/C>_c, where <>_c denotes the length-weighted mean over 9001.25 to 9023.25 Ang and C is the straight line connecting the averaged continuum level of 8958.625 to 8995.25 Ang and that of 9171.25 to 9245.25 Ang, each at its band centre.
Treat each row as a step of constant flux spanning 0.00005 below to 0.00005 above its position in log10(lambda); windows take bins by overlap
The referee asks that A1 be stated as 0.04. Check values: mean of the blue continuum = 14.1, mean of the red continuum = 13.3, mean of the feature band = 13.4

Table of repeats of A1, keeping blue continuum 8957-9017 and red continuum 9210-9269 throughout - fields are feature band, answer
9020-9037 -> 0.01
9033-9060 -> -0.02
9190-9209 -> -0.03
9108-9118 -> -0.01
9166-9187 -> -0.02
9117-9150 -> -0.02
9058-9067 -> -0.01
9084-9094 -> 0.00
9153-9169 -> -0.02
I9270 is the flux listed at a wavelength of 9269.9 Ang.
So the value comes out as 13.33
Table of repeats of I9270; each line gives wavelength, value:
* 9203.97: 13.62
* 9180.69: 13.47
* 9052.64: 13.9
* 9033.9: 13.89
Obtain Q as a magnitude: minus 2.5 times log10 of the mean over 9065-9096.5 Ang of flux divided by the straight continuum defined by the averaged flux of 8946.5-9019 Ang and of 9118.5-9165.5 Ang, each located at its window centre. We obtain 0.01 mag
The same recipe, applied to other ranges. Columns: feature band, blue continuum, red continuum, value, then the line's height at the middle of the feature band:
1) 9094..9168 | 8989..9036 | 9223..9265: -0.02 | 13.4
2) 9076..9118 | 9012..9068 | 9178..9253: 0.00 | 13.6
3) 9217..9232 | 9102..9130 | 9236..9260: 0.03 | 13.3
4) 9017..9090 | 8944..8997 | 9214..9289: 0.01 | 13.9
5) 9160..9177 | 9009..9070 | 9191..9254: -0.01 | 13.4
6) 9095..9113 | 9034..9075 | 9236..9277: 0.02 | 13.7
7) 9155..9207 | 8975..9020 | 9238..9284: -0.01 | 13.4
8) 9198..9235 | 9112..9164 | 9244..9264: 0.01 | 13.4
